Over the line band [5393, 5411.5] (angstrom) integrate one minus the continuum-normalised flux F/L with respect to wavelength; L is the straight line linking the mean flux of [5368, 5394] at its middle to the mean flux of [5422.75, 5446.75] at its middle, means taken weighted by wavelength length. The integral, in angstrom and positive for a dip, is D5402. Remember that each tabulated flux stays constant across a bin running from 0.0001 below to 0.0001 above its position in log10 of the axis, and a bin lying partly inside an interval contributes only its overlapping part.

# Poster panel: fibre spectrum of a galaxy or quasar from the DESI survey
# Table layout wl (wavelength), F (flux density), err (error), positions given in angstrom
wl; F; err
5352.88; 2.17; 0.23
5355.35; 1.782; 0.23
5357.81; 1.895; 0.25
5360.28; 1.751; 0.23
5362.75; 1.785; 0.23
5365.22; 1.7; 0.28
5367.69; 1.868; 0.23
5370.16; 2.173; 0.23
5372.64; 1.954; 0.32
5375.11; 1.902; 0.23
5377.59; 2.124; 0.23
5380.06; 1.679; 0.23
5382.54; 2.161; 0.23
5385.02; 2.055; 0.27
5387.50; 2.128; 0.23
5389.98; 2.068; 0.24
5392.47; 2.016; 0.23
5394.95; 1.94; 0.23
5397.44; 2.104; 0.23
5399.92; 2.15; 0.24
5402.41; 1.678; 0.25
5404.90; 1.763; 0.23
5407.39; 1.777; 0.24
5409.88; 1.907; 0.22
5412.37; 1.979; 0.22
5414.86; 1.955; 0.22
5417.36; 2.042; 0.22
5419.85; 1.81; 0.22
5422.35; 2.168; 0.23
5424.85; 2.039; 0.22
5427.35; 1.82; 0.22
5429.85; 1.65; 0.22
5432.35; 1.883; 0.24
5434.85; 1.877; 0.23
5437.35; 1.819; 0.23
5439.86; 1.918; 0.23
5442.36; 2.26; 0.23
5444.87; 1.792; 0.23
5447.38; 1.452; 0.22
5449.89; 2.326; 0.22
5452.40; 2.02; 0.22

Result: 0.6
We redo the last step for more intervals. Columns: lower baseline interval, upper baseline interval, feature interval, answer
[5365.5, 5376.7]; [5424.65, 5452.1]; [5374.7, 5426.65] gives -1.2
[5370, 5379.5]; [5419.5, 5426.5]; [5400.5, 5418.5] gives 1.2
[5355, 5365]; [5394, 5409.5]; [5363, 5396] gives -2.4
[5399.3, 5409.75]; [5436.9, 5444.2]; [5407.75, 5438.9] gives 0.1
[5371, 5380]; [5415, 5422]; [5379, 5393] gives -0.4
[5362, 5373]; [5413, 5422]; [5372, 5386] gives -0.5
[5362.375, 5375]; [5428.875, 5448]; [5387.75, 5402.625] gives -1.1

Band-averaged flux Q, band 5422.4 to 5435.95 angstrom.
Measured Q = 1.88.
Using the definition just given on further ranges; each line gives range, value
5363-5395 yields 1.98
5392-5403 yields 1.99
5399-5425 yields 1.93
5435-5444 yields 1.98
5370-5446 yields 1.95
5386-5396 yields 2.04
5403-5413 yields 1.84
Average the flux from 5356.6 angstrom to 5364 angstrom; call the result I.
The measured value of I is 1.81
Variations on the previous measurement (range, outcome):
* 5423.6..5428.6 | 1.93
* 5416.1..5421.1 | 1.93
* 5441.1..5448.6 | 1.84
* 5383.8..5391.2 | 2.08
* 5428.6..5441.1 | 1.83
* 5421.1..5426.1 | 2.1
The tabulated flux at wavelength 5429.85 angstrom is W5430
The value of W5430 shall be 1.65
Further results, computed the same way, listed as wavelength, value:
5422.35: 2.168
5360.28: 1.751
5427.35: 1.82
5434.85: 1.877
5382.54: 2.161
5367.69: 1.868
